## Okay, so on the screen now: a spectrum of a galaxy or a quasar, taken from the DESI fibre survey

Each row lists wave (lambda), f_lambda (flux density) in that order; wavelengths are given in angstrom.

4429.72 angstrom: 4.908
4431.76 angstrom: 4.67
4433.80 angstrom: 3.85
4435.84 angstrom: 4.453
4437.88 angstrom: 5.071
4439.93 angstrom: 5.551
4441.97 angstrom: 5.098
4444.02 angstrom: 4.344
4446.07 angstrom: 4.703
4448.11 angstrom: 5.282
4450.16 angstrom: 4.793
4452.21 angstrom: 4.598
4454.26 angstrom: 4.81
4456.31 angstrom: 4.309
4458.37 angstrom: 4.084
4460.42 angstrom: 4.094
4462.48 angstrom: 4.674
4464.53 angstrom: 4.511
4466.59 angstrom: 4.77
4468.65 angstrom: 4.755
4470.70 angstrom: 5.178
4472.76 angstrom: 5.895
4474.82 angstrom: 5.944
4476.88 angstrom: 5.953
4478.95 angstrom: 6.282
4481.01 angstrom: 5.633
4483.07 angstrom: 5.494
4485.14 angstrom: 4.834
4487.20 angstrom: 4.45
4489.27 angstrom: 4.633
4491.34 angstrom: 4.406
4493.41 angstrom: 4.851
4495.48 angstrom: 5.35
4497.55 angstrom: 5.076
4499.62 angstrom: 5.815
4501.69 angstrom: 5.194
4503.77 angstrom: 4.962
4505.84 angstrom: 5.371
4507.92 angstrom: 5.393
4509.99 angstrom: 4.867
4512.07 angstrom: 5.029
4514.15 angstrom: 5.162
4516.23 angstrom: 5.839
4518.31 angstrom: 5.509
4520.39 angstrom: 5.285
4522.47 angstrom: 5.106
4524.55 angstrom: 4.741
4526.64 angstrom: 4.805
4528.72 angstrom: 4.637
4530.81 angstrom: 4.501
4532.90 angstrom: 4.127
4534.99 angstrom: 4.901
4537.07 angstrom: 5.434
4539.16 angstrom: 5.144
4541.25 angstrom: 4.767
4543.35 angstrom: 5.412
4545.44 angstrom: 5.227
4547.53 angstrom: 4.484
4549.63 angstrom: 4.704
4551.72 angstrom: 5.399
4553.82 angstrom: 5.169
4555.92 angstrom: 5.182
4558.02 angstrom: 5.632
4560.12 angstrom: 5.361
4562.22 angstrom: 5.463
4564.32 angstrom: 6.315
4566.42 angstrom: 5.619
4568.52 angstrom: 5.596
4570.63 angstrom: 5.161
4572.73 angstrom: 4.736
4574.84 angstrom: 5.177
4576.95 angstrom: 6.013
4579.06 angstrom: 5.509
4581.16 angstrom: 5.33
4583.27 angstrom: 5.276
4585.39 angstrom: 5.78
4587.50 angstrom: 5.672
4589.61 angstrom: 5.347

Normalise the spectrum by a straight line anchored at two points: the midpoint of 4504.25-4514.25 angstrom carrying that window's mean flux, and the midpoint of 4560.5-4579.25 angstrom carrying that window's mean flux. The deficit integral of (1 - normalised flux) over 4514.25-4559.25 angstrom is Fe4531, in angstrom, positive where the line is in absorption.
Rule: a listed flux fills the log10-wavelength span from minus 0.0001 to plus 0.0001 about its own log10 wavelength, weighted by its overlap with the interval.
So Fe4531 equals 2.2 angstrom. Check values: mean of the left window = 5.15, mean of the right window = 5.5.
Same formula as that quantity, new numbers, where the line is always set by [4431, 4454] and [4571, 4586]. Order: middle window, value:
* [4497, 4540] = 0.2 angstrom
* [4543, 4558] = 0.4 angstrom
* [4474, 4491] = -1.4 angstrom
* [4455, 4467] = 1.1 angstrom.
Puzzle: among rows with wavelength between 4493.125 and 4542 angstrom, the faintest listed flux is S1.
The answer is 4.127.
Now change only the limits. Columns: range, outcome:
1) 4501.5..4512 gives 4.867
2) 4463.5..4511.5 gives 4.406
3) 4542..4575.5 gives 4.484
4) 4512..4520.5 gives 5.029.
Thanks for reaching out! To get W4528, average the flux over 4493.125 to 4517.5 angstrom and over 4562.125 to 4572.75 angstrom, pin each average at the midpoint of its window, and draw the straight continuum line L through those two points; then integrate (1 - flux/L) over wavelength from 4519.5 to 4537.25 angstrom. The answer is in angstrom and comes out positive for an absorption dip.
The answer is 1.9 angstrom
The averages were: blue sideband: 5.26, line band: 4.81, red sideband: 5.56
